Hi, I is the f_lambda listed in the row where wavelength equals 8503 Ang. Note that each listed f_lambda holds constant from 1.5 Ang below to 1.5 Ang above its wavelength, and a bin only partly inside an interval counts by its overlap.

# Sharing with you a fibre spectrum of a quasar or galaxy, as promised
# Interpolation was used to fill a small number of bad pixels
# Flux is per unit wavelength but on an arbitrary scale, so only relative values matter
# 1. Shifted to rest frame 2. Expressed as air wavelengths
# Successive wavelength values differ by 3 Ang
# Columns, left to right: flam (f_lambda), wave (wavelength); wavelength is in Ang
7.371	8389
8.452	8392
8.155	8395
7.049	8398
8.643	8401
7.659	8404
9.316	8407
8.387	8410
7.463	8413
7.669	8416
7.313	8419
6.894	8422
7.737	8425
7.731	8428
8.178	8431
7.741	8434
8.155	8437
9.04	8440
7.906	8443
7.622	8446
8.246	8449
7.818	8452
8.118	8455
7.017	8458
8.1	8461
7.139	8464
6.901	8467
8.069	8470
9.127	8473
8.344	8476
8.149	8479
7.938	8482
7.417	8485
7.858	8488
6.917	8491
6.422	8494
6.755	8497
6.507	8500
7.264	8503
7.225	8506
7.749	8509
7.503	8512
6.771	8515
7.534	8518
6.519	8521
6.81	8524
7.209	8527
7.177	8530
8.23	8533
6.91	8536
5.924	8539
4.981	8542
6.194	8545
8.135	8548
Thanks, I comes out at 7.264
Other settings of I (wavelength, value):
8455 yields 8.118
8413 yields 7.463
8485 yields 7.417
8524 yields 6.81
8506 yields 7.225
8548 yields 8.135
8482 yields 7.938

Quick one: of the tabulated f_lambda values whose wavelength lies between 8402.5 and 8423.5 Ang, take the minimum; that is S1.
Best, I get 6.894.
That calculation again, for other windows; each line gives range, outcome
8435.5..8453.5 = 7.622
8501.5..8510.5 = 7.225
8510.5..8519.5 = 6.771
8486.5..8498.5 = 6.422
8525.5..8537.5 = 6.91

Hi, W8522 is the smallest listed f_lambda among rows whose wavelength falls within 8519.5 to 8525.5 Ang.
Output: 6.519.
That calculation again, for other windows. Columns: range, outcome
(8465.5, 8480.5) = 6.901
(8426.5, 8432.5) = 7.731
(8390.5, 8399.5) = 7.049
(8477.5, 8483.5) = 7.938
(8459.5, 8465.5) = 7.139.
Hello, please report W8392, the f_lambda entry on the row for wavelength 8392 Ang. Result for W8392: 8.452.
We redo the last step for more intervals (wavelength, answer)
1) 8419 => 7.313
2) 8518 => 7.534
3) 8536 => 6.91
